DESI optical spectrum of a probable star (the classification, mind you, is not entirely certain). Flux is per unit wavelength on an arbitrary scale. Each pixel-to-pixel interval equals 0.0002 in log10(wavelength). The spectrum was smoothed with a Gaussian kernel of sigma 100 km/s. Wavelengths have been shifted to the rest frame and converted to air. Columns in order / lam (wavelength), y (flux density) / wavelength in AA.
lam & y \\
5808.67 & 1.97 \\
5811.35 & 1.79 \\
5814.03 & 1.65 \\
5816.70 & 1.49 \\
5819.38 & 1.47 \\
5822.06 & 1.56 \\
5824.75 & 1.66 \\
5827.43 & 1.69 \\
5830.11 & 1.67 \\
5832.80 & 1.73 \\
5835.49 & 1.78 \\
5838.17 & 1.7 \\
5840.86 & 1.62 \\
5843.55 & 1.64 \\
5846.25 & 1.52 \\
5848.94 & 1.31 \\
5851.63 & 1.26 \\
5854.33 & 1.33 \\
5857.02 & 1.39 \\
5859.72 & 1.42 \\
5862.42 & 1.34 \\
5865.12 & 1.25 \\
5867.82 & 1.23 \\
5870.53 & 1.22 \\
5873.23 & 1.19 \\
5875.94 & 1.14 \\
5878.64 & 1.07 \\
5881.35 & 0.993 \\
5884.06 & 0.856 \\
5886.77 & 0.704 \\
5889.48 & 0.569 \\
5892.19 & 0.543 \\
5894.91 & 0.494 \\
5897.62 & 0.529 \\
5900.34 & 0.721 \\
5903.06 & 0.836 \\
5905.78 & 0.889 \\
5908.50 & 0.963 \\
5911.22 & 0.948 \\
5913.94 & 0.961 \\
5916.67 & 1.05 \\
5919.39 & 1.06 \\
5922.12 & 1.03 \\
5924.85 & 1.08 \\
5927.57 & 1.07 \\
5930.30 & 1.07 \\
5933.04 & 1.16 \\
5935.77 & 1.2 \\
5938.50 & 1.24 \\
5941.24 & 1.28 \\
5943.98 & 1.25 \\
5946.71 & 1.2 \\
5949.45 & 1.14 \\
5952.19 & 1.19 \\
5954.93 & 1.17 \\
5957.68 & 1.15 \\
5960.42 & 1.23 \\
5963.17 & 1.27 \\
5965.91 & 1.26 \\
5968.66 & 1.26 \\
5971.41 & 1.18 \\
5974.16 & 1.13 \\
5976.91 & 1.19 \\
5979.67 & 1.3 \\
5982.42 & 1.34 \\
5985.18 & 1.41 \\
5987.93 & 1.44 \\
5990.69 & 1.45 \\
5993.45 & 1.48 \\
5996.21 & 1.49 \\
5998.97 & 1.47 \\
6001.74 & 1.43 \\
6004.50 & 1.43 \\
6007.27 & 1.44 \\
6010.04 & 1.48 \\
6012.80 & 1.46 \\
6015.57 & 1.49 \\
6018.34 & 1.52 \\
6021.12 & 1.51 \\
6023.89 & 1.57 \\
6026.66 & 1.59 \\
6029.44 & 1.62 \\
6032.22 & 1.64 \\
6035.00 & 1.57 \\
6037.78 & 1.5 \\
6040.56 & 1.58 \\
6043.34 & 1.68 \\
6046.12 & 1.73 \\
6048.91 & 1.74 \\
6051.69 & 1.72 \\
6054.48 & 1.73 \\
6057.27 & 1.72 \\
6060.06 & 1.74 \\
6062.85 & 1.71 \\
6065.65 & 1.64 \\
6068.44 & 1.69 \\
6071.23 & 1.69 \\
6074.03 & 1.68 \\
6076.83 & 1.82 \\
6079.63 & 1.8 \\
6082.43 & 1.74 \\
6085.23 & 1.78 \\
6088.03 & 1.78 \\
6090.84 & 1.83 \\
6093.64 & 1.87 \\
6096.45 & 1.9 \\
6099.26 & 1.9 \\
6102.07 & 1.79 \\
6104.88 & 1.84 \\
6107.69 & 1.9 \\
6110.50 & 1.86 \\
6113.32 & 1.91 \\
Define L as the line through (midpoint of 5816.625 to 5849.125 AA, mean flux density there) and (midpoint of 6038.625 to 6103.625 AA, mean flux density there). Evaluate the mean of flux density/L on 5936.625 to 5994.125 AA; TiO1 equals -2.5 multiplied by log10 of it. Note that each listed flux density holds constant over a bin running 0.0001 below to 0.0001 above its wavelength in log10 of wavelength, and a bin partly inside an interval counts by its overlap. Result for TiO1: 0.318 mag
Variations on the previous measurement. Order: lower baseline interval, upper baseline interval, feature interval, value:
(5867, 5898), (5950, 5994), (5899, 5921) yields 0.08 mag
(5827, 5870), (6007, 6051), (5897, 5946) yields 0.42 mag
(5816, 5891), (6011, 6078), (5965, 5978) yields 0.26 mag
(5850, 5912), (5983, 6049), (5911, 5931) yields 0.11 mag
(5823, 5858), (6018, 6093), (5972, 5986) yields 0.28 mag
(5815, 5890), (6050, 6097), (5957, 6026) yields 0.17 mag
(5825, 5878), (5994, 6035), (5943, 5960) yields 0.25 mag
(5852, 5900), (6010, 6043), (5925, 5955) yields 0.06 mag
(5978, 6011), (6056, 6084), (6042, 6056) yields -0.05 mag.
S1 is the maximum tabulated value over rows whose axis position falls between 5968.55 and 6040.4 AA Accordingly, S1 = 1.64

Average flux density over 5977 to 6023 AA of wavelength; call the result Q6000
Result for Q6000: 1.44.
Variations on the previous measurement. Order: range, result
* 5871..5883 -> 1.1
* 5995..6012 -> 1.46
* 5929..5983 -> 1.21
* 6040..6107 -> 1.76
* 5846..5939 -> 1.04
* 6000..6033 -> 1.51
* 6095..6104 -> 1.86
